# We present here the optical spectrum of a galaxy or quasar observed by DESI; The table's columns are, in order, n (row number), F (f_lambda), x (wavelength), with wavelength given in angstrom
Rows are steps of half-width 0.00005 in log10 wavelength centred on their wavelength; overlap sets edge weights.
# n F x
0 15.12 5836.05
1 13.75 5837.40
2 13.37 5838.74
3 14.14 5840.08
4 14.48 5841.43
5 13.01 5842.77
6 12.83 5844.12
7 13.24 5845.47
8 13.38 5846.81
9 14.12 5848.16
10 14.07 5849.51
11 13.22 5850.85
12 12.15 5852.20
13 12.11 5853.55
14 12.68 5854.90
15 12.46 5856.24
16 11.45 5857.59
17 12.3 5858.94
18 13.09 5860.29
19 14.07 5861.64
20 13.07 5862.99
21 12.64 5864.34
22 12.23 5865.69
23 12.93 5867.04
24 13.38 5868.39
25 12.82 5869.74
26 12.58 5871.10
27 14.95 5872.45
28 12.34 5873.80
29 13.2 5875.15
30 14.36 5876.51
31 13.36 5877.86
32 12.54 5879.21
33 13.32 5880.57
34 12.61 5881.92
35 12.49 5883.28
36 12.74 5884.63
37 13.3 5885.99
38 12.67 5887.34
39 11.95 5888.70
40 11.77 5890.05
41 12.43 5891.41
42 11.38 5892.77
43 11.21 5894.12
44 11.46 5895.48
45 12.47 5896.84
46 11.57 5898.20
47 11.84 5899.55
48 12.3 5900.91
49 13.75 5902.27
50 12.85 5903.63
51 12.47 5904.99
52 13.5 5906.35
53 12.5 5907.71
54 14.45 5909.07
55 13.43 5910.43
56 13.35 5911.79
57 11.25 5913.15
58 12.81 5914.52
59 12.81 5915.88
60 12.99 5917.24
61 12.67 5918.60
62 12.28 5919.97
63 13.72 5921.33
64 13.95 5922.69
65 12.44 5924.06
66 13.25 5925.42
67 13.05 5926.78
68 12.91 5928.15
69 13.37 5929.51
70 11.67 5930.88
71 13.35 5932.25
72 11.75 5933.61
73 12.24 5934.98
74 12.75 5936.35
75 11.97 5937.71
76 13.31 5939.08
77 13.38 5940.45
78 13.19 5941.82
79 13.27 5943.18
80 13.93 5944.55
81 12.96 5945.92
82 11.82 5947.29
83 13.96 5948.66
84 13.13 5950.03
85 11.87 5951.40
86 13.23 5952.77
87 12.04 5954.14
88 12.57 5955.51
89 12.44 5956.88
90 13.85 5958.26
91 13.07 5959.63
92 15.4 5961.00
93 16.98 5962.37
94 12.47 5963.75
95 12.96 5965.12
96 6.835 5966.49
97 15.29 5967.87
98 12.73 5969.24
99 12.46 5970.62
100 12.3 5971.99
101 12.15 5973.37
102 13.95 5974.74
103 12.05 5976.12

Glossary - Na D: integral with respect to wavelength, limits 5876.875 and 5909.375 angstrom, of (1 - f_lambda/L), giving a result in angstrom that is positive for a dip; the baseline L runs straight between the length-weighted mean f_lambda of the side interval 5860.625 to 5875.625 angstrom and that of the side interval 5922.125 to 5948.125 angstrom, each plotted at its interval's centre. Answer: 1.2 angstrom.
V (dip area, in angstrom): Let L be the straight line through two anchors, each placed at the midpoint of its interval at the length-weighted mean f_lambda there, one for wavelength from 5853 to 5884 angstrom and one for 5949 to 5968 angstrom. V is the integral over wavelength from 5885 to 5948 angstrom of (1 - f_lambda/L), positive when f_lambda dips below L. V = 1.2 angstrom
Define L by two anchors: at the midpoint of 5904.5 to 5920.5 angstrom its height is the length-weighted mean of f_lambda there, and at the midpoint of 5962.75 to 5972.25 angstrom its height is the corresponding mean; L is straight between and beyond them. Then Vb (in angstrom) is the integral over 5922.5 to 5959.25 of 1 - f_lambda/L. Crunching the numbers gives -0.8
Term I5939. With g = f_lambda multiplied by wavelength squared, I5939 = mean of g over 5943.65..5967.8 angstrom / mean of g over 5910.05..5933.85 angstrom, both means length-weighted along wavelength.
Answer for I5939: 1.02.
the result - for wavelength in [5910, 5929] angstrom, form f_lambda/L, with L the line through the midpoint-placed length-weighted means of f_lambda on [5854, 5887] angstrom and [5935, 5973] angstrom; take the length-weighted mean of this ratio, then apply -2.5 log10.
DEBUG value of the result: 0.00 mag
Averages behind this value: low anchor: 12.9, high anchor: 12.9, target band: 12.9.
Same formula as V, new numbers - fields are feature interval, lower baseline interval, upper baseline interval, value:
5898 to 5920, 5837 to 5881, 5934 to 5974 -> 0.4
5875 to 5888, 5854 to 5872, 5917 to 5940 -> -0.3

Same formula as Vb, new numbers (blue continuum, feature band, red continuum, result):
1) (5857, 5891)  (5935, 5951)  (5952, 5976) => -0.1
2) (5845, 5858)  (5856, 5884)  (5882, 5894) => -0.8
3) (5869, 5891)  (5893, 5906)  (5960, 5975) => 0.7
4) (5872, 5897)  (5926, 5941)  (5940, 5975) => 0.2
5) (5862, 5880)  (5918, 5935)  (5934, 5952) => 0.1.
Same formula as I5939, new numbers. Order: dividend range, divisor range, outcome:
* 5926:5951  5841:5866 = 1.02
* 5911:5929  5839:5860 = 1.01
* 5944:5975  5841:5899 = 1.04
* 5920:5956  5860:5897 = 1.03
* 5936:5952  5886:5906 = 1.08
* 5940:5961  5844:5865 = 1.04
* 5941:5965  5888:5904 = 1.12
